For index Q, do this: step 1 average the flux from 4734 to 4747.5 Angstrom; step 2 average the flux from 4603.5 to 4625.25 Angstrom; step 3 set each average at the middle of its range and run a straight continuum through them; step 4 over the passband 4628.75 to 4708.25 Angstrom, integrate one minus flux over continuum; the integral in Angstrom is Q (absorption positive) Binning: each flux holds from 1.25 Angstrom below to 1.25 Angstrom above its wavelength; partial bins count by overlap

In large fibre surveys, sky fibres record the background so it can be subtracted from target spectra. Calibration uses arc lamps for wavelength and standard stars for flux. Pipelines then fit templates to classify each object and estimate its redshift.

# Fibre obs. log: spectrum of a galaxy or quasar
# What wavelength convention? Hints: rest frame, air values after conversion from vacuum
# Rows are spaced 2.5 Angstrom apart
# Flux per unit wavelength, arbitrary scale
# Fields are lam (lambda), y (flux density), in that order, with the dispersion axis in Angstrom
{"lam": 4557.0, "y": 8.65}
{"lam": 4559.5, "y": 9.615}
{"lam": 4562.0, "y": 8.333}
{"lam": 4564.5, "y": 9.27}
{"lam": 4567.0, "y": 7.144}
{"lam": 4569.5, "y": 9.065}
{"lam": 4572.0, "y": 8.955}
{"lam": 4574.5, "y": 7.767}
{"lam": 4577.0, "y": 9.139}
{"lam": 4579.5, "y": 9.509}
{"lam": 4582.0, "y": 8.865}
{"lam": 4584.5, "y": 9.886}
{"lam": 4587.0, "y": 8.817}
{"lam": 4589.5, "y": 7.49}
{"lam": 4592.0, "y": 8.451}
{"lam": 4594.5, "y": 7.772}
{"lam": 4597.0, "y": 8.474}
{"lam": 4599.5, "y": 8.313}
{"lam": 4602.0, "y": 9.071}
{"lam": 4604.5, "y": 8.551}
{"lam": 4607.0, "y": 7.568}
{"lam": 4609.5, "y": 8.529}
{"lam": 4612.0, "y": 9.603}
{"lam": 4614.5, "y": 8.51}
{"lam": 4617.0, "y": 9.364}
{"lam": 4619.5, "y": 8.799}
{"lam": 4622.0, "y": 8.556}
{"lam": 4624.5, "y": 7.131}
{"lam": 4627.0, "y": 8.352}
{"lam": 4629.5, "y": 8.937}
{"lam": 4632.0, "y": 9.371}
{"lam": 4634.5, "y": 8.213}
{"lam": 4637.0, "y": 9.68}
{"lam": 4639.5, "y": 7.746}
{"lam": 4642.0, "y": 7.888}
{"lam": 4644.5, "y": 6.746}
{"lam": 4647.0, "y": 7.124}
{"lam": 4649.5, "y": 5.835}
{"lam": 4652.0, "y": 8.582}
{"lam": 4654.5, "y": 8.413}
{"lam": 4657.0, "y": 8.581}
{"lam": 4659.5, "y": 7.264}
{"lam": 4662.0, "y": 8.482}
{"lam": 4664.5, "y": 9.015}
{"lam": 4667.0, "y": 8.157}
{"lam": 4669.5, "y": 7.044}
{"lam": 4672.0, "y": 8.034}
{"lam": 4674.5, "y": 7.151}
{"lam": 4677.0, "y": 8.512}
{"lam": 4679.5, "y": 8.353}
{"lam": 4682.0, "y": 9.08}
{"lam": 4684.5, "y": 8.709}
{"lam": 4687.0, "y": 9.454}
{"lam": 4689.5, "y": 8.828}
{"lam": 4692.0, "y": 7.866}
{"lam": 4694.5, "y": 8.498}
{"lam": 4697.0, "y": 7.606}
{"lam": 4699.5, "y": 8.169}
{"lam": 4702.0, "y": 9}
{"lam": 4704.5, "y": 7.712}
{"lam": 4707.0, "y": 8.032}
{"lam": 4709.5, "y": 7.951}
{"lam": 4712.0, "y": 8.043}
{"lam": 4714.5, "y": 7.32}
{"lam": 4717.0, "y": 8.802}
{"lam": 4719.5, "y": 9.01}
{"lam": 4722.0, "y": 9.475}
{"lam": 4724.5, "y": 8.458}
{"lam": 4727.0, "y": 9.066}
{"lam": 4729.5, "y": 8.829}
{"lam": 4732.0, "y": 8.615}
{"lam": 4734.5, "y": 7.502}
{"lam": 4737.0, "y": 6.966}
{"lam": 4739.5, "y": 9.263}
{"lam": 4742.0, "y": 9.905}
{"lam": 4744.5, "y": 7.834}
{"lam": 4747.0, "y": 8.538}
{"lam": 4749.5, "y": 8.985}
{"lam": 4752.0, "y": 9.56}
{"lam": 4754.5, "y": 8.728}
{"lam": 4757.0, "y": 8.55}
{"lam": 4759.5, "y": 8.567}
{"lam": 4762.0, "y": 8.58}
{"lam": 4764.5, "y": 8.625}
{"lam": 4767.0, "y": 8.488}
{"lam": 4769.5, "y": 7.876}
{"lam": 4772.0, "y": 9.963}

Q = 2.7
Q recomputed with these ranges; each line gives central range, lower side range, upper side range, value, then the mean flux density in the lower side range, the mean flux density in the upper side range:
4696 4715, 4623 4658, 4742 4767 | 0.9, 8.04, 8.72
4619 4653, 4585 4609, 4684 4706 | 1.3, 8.34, 8.41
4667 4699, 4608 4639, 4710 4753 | 1.4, 8.72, 8.58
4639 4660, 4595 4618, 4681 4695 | 2.7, 8.63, 8.75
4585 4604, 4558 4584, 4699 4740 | 0.7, 8.8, 8.35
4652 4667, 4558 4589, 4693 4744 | 0.4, 8.83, 8.4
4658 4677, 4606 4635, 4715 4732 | 1.7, 8.6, 8.84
